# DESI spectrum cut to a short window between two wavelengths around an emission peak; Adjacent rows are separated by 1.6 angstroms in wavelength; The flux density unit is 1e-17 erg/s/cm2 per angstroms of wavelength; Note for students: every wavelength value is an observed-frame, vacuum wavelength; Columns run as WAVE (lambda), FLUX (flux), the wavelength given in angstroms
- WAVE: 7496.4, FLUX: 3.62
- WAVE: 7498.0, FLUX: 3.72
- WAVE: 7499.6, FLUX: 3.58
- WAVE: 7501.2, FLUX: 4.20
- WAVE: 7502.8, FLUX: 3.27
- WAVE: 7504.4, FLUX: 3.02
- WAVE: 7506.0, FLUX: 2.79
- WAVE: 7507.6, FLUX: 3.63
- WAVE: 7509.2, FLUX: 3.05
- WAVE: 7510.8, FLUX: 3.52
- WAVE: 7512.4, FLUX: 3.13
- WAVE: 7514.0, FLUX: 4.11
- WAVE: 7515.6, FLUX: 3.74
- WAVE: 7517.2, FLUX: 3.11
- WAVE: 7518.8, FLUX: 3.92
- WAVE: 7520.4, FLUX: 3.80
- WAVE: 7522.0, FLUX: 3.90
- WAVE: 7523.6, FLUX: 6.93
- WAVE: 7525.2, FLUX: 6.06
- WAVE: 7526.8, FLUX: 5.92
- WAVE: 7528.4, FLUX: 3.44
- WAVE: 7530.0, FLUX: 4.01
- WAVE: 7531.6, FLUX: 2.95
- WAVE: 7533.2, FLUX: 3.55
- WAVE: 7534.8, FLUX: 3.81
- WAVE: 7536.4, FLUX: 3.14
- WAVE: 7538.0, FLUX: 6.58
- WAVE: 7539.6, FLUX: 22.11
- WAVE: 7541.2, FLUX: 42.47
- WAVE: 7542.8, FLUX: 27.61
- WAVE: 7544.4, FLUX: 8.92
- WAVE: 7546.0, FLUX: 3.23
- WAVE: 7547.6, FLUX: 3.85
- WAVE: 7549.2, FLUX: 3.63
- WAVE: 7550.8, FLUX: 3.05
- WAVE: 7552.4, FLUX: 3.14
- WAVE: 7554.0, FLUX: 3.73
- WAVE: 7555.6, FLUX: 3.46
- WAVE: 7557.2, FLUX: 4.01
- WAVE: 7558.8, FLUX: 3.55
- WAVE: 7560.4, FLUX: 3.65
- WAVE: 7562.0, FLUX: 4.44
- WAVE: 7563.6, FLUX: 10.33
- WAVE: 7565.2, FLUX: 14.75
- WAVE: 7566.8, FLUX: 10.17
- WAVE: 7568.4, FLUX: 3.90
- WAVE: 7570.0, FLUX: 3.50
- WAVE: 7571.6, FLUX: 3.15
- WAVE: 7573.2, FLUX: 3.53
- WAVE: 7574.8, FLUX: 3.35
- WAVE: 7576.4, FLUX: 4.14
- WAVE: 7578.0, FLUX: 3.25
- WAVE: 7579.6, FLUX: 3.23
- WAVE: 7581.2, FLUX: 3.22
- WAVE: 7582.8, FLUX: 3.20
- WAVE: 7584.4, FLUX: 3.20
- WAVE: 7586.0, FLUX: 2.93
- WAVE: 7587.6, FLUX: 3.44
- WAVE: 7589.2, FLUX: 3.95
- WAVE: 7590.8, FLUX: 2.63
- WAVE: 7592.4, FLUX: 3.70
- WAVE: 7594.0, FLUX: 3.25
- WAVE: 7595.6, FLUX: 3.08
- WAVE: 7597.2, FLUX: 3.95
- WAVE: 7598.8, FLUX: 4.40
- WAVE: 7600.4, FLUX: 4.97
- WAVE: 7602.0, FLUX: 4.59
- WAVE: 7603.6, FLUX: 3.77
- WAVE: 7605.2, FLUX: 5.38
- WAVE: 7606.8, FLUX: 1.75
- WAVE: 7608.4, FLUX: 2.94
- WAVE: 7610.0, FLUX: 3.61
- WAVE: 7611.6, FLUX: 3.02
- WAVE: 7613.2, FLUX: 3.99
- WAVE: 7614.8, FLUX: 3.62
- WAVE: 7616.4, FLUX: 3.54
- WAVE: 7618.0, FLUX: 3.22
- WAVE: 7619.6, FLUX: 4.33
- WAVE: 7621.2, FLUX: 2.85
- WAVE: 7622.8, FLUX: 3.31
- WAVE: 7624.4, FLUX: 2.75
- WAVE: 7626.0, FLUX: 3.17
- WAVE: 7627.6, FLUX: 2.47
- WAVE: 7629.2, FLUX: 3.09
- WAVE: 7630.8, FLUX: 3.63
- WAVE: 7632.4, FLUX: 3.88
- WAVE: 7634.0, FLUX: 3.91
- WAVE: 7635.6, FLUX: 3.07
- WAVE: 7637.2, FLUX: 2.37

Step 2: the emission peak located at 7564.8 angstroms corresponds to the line [N II]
